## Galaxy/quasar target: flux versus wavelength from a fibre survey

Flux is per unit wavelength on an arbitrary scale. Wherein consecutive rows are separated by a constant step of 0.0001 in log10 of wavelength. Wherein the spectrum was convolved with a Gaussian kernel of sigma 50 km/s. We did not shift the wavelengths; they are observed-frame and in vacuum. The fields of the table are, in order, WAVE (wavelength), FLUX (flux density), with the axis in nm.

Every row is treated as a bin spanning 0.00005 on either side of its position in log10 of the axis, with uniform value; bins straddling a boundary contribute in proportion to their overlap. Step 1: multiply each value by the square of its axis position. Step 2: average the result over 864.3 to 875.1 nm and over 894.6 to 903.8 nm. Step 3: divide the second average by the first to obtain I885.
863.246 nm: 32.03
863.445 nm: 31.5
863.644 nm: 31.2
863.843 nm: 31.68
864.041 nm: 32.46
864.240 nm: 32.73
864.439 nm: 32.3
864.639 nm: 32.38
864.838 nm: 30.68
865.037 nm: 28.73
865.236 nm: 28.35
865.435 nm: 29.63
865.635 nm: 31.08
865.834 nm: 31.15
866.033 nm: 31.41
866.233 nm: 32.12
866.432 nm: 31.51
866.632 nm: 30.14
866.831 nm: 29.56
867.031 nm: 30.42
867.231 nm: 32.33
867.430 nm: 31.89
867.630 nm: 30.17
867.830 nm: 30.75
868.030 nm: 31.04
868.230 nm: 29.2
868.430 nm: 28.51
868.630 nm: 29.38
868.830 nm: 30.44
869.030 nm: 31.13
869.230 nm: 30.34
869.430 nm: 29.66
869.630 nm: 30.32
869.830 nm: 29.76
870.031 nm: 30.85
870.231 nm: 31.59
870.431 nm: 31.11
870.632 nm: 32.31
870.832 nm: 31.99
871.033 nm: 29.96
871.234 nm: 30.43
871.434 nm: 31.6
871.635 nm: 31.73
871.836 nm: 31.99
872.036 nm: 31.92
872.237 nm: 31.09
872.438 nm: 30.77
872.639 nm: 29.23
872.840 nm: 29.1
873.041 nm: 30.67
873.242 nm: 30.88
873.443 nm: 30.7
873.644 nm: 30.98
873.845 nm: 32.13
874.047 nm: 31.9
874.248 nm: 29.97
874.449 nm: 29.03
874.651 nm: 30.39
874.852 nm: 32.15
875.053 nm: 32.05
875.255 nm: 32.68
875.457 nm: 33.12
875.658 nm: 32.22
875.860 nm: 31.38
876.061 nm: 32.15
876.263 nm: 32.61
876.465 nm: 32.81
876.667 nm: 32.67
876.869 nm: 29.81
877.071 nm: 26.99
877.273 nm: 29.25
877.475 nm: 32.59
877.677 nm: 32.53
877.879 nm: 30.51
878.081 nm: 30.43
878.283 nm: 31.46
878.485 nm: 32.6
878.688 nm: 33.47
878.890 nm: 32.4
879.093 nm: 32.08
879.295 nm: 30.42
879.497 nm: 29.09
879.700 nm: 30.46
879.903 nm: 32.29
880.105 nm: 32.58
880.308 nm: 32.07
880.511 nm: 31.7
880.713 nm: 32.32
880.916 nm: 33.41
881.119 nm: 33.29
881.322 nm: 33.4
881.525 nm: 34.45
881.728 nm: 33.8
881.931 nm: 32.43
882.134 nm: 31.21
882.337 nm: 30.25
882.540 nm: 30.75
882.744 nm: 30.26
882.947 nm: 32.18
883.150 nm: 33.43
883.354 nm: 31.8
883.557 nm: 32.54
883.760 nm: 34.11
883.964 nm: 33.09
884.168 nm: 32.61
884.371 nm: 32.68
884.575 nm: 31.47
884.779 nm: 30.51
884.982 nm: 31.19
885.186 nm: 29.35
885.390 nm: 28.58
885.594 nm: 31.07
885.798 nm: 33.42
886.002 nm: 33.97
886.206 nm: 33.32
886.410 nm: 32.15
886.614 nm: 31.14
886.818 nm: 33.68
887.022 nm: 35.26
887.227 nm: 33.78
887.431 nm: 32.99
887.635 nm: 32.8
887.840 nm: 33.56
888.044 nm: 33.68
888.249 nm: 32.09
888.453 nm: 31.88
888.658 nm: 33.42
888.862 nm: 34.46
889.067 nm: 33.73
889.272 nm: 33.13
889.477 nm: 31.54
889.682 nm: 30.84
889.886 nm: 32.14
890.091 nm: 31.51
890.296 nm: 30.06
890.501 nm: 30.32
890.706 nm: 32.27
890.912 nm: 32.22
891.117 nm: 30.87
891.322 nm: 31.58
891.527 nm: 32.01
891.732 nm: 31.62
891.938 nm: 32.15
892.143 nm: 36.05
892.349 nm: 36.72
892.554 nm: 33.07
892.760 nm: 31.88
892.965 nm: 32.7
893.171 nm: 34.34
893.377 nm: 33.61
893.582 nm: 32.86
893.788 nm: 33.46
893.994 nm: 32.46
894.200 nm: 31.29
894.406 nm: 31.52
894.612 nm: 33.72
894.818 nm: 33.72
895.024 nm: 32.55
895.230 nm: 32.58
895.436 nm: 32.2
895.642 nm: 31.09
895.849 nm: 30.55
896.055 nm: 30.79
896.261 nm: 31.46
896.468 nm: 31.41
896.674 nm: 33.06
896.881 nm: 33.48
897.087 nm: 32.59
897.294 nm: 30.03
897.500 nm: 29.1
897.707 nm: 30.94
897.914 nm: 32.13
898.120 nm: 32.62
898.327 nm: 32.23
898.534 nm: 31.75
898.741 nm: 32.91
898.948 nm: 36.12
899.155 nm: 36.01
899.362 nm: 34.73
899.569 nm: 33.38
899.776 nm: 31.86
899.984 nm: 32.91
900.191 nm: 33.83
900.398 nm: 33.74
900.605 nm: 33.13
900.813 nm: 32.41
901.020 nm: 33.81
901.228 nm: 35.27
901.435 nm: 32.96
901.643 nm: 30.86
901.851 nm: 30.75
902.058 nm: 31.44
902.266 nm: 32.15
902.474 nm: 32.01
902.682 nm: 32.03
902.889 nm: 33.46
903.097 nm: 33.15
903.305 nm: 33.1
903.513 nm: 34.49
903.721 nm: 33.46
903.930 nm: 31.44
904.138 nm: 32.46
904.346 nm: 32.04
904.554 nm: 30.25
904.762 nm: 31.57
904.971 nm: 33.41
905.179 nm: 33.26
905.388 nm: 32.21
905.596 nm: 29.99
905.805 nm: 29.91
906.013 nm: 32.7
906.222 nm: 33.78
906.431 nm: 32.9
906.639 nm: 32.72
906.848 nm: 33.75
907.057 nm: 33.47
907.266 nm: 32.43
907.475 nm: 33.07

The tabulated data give 1.13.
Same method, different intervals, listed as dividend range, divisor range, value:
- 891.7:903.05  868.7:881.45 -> 1.10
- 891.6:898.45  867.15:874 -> 1.11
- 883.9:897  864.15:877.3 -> 1.10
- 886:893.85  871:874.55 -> 1.11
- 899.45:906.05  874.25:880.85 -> 1.09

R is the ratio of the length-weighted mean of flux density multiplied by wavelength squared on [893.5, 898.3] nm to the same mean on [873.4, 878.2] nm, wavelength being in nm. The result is 1.1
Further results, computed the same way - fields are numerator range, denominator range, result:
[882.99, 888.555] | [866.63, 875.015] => 1.09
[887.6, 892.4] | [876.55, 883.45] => 1.05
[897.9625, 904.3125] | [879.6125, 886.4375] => 1.07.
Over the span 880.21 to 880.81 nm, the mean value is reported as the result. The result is 32.1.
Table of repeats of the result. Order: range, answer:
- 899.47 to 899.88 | 32.6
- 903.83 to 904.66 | 31.6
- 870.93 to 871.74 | 30.9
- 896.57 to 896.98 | 33.3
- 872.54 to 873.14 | 29.7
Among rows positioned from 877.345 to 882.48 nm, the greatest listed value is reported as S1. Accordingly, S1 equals 34.45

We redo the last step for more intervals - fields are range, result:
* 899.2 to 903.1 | 35.27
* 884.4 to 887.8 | 35.26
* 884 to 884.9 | 32.68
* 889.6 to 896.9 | 36.72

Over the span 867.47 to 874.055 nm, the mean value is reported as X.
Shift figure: 30.7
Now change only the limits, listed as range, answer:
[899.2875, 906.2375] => 32.6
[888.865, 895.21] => 32.6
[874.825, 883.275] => 31.8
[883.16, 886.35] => 32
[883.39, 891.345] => 32.3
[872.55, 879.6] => 31.2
